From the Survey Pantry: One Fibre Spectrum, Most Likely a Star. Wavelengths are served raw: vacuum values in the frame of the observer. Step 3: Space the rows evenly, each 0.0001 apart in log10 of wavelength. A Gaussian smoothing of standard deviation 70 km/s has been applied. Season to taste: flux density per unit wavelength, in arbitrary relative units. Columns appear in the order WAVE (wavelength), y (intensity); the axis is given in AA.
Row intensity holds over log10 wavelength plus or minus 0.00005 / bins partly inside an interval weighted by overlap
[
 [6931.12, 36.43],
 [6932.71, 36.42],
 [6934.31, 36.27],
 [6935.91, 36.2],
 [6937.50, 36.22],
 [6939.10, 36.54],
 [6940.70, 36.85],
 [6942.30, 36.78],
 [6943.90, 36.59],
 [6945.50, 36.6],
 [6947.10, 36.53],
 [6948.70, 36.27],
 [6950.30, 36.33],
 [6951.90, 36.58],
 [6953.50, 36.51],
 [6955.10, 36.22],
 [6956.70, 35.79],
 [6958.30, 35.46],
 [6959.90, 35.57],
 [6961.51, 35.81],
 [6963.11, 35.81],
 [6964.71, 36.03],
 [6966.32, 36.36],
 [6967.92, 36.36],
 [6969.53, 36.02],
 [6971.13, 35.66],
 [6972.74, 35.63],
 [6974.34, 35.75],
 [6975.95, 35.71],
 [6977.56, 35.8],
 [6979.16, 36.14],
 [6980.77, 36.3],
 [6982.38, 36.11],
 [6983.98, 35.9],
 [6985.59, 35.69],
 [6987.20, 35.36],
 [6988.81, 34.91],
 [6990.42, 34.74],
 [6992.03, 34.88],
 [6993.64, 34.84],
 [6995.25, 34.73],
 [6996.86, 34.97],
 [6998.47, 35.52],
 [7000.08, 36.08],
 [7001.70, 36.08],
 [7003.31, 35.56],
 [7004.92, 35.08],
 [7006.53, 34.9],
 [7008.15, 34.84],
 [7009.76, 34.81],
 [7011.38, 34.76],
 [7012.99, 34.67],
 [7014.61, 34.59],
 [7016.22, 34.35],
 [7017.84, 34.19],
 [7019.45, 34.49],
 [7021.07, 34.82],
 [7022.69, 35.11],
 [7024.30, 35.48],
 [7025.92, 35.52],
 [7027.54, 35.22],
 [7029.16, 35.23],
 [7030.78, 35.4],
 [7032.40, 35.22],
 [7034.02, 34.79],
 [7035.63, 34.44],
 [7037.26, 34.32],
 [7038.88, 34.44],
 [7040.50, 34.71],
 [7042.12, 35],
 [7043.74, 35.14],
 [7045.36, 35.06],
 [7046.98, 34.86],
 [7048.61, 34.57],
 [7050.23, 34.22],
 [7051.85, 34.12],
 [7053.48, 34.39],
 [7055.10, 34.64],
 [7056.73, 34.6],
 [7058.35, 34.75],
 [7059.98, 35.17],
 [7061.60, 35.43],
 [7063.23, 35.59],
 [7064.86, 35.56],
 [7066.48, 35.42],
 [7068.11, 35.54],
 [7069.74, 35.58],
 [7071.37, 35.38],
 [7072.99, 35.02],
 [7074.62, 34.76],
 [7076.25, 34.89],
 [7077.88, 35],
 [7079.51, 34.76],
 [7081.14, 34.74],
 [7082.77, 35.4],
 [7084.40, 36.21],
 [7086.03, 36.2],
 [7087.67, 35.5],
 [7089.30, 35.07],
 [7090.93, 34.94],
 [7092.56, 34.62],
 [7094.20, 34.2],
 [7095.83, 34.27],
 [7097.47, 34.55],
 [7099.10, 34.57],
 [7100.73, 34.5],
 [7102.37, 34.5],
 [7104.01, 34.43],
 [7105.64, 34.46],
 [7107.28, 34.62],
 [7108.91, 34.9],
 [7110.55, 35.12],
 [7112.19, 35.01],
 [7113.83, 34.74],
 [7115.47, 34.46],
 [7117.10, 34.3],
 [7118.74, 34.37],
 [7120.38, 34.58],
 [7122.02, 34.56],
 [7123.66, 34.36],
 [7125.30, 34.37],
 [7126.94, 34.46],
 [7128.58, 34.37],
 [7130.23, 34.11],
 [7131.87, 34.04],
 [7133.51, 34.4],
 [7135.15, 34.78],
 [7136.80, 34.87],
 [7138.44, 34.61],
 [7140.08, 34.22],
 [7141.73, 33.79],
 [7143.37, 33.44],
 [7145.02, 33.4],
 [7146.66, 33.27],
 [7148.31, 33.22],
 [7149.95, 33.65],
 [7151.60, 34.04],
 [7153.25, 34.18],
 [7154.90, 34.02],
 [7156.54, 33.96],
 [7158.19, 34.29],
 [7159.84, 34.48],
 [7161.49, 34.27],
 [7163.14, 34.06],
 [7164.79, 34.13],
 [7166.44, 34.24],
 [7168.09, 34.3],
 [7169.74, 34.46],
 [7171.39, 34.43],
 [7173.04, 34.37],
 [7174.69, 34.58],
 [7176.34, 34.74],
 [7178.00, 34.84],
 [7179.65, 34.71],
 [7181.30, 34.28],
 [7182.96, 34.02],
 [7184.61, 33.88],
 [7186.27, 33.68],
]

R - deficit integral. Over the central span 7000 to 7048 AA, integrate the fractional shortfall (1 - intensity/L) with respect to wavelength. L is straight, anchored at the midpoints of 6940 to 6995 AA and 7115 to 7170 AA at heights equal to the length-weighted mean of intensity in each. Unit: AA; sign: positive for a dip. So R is 0.6 AA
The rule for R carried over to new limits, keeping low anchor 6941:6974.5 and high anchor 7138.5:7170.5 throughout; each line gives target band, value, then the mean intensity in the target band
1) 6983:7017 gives 0.5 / 35.1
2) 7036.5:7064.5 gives 0.3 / 34.8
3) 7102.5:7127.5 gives -0.1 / 34.6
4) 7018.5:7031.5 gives 0.1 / 35.1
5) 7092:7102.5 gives 0.0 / 34.4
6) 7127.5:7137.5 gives -0.1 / 34.4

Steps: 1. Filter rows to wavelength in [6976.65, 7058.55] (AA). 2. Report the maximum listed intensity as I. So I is 36.3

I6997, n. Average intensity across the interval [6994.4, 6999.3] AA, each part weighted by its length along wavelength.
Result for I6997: 35.1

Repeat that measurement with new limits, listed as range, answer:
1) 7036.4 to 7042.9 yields 34.6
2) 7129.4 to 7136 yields 34.3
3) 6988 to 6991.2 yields 34.8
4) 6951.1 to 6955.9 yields 36.5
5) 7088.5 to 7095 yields 34.7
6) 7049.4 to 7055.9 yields 34.4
